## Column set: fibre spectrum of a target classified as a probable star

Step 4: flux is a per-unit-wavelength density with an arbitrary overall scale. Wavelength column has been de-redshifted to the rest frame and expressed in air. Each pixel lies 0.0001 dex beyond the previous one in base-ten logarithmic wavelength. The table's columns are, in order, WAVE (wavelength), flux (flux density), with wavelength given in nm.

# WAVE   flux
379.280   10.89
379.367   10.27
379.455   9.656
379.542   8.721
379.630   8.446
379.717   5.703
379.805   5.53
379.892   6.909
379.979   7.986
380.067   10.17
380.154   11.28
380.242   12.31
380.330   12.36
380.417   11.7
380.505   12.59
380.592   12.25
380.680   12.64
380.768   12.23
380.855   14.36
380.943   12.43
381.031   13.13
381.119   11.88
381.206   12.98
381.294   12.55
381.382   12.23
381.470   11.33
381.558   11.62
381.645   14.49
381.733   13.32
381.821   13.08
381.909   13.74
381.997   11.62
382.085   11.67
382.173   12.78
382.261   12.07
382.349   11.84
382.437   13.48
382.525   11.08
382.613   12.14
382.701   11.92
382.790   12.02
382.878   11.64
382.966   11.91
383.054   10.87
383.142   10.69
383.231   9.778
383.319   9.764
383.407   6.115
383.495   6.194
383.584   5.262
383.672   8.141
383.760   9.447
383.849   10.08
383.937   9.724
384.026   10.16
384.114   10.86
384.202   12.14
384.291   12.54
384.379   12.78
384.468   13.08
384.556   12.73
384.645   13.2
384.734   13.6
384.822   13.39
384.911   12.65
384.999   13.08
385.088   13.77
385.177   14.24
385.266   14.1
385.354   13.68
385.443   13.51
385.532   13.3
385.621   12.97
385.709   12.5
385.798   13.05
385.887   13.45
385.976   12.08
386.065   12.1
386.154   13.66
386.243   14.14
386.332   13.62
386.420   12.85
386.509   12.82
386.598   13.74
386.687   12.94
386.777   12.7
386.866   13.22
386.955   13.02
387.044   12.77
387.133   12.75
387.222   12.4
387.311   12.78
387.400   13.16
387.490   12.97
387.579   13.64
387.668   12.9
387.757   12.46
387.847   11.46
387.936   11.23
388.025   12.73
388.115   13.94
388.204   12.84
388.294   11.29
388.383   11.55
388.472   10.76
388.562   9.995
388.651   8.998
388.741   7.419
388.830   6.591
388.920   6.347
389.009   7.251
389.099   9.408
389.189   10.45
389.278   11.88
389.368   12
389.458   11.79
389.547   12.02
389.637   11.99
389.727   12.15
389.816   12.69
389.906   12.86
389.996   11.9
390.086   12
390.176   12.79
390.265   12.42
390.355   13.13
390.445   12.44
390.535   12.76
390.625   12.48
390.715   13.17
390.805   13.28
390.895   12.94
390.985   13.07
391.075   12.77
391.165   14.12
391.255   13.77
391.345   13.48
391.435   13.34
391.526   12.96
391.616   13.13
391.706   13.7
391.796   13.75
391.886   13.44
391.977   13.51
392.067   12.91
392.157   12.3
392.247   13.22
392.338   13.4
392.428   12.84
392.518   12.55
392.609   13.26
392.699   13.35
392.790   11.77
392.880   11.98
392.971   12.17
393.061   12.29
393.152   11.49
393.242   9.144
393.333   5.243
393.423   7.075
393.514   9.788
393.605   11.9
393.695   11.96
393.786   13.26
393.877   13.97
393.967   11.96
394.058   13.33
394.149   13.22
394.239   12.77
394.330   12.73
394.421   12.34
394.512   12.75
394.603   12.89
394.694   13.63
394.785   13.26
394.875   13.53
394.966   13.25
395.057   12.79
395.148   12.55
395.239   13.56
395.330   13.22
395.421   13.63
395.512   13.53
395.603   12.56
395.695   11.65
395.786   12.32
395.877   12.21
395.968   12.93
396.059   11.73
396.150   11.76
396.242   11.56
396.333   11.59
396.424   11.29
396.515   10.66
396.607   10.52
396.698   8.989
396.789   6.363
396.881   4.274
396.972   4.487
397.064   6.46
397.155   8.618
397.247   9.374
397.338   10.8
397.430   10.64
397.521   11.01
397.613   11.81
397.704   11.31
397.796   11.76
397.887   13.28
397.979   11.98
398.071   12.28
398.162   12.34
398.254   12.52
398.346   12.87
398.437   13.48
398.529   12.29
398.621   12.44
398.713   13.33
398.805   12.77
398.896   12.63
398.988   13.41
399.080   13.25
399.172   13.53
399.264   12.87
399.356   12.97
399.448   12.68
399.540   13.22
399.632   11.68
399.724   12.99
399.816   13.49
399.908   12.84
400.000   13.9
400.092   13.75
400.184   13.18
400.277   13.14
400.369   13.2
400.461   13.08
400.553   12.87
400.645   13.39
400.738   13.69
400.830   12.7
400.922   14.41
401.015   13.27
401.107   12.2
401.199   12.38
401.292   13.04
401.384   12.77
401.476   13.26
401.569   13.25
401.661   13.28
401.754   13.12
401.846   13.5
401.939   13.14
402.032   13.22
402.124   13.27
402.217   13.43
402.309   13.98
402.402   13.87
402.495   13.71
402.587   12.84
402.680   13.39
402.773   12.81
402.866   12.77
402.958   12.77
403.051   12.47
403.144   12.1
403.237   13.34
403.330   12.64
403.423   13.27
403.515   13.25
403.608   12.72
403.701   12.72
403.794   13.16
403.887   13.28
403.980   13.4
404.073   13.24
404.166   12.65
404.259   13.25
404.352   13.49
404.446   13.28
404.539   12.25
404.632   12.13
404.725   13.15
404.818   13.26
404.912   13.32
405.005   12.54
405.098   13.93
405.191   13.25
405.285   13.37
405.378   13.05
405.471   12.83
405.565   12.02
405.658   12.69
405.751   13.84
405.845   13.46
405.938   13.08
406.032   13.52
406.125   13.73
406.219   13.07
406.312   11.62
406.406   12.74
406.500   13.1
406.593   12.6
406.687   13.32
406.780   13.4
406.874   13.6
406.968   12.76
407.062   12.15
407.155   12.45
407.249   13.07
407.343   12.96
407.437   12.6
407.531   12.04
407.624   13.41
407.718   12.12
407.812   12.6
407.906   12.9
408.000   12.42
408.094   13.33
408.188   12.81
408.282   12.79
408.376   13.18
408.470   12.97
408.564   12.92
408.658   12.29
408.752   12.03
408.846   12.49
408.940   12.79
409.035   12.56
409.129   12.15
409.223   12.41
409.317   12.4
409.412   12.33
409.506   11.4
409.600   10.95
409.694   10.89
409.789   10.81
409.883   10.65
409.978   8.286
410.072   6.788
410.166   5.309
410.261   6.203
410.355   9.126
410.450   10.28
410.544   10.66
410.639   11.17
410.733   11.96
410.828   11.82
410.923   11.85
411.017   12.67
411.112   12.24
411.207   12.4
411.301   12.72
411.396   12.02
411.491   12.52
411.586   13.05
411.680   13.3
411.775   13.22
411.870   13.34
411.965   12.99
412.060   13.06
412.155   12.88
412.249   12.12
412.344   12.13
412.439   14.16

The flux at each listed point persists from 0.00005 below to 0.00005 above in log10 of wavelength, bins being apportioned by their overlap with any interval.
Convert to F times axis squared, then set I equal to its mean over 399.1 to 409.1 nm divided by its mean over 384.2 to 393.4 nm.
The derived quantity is 1.1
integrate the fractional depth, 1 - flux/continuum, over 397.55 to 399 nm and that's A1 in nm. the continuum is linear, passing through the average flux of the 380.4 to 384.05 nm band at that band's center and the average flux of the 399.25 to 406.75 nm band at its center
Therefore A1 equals 0.02 nm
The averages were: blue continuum 11.4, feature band 12.5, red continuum 13.1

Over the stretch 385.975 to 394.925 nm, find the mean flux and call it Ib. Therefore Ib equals 12.2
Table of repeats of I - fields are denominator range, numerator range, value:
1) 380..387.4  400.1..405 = 1.19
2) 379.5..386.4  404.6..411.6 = 1.18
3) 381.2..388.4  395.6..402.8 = 1.08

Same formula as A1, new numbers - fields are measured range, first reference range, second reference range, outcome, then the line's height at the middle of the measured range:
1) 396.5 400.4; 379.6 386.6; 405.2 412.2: 0.12 nm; 12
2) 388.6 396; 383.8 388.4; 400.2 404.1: 0.42 nm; 12.9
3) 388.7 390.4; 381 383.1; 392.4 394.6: 0.15 nm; 12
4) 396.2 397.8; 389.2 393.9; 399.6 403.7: 0.41 nm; 12.8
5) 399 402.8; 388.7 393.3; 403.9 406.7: -0.13 nm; 12.7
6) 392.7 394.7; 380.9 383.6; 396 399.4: -0.08 nm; 11.3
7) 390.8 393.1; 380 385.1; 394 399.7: -0.24 nm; 11.8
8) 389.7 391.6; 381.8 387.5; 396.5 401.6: -0.14 nm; 12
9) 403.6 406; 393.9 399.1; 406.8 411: -0.28 nm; 11.7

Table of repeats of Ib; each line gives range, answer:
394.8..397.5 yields 11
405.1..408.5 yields 12.9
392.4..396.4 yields 12.2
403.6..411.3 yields 12.3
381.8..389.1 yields 11.8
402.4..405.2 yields 13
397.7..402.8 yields 13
